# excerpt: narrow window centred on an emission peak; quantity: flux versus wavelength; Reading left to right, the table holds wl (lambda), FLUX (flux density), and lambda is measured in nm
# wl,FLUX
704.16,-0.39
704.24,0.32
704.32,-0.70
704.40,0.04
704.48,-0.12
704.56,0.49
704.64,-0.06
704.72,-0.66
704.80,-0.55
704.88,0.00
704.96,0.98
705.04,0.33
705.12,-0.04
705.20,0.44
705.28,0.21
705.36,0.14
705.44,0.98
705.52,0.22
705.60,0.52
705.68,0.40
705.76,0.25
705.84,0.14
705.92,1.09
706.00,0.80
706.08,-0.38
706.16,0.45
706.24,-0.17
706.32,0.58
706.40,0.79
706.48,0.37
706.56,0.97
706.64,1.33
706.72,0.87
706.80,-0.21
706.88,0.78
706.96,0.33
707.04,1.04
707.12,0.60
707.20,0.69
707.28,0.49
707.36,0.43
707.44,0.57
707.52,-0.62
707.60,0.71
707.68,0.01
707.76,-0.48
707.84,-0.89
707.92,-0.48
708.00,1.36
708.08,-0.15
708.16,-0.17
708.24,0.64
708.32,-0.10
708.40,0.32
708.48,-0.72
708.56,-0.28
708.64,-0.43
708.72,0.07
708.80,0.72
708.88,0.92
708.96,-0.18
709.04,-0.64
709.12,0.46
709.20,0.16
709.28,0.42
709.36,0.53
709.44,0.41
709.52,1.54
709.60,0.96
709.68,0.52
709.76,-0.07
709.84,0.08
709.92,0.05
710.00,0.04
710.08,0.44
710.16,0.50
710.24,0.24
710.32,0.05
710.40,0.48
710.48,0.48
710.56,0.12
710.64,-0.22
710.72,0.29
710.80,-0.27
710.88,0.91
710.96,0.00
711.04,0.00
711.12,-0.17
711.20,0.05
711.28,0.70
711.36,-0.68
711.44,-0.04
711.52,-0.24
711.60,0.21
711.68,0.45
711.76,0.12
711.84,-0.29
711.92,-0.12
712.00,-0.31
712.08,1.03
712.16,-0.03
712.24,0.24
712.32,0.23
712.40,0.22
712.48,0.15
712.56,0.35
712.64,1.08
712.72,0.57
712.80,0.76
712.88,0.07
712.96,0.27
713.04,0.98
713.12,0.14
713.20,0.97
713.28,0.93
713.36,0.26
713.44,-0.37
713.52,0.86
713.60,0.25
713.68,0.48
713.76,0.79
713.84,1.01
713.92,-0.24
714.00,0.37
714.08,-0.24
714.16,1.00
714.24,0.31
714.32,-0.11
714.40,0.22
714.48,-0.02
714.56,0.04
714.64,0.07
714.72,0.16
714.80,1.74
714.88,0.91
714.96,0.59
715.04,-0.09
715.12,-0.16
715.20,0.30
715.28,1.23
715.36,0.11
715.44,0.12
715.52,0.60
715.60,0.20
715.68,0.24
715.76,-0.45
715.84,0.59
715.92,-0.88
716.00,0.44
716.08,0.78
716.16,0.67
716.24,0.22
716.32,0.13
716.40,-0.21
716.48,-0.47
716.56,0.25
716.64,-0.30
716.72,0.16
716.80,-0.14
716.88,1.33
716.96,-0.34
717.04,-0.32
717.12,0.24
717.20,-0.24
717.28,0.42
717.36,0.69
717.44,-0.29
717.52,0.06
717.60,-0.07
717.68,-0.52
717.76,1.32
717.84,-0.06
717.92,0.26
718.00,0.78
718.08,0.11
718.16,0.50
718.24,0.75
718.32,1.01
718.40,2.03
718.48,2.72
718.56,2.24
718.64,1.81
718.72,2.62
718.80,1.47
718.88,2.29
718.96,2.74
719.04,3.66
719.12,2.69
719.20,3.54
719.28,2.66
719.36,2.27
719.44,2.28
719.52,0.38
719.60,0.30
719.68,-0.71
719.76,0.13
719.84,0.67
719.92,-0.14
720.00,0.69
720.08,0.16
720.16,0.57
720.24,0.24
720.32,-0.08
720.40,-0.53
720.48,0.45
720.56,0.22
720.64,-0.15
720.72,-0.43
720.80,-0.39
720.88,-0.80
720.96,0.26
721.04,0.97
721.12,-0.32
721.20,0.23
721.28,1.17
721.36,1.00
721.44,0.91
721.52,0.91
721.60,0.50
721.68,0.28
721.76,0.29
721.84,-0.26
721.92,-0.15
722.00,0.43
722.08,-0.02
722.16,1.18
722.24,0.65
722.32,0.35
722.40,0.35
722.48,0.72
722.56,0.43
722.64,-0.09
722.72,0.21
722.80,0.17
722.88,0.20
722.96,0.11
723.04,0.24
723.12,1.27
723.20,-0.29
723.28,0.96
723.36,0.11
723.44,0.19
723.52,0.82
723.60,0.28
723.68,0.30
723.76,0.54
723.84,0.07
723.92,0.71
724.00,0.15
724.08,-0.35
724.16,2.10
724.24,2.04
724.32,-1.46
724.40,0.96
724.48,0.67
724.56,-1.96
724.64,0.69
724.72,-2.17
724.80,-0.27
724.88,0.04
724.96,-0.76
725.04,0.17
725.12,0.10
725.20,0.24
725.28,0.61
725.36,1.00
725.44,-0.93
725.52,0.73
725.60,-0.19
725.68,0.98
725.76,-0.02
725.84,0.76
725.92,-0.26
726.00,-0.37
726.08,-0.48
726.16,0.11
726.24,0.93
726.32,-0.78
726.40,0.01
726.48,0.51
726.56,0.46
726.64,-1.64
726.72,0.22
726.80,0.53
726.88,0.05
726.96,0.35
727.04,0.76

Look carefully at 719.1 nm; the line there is [O II]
